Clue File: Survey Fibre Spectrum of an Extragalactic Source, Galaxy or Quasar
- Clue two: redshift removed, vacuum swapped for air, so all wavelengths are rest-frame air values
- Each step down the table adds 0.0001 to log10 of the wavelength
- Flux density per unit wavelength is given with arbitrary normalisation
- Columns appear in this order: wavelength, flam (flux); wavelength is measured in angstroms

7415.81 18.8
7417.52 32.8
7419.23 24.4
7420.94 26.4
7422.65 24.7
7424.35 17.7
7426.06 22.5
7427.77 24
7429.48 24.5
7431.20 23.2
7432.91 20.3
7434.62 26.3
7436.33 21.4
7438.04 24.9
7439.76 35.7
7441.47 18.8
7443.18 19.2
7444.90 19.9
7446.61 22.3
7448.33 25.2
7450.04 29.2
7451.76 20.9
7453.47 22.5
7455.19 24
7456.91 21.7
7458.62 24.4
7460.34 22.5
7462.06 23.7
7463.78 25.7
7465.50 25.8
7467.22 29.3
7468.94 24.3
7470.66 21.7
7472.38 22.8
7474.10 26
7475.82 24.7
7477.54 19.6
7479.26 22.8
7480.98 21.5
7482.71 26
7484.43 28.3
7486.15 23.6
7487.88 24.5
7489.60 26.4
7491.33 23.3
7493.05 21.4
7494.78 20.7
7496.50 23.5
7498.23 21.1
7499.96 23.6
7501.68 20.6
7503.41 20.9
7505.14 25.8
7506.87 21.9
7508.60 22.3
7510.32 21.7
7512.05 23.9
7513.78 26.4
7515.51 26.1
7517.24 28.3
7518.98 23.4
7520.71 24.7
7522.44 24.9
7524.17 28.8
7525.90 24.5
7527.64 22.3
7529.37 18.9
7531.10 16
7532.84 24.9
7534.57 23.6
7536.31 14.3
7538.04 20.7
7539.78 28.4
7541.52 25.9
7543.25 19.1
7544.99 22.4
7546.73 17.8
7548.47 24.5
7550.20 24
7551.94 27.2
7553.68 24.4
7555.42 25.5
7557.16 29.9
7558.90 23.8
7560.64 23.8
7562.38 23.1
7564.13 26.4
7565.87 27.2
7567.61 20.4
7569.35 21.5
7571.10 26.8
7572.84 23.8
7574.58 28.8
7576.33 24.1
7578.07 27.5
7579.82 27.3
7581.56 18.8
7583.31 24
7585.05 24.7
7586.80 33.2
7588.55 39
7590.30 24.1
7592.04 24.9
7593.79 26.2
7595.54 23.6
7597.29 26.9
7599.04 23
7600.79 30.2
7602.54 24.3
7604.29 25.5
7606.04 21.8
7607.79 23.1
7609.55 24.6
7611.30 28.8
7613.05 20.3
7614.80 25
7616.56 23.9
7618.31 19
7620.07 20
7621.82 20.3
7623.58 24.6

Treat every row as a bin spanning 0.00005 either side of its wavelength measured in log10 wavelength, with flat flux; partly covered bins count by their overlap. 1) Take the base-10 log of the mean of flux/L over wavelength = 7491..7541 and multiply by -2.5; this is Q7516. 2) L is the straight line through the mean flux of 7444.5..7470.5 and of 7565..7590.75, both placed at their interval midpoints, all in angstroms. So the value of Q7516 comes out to 0.093 mag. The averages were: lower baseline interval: 24.1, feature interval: 23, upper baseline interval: 26.1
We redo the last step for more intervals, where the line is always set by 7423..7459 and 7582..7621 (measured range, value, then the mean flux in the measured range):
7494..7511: 0.08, 22.2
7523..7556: 0.08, 22.8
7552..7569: -0.01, 24.9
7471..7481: 0.03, 23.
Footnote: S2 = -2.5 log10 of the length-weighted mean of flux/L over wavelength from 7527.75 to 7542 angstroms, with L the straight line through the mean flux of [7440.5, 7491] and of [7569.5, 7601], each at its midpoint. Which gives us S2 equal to 0.17 mag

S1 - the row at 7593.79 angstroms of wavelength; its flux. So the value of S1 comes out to 26.2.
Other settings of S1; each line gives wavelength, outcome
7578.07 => 27.5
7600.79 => 30.2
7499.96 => 23.6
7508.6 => 22.3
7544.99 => 22.4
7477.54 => 19.6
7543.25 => 19.1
